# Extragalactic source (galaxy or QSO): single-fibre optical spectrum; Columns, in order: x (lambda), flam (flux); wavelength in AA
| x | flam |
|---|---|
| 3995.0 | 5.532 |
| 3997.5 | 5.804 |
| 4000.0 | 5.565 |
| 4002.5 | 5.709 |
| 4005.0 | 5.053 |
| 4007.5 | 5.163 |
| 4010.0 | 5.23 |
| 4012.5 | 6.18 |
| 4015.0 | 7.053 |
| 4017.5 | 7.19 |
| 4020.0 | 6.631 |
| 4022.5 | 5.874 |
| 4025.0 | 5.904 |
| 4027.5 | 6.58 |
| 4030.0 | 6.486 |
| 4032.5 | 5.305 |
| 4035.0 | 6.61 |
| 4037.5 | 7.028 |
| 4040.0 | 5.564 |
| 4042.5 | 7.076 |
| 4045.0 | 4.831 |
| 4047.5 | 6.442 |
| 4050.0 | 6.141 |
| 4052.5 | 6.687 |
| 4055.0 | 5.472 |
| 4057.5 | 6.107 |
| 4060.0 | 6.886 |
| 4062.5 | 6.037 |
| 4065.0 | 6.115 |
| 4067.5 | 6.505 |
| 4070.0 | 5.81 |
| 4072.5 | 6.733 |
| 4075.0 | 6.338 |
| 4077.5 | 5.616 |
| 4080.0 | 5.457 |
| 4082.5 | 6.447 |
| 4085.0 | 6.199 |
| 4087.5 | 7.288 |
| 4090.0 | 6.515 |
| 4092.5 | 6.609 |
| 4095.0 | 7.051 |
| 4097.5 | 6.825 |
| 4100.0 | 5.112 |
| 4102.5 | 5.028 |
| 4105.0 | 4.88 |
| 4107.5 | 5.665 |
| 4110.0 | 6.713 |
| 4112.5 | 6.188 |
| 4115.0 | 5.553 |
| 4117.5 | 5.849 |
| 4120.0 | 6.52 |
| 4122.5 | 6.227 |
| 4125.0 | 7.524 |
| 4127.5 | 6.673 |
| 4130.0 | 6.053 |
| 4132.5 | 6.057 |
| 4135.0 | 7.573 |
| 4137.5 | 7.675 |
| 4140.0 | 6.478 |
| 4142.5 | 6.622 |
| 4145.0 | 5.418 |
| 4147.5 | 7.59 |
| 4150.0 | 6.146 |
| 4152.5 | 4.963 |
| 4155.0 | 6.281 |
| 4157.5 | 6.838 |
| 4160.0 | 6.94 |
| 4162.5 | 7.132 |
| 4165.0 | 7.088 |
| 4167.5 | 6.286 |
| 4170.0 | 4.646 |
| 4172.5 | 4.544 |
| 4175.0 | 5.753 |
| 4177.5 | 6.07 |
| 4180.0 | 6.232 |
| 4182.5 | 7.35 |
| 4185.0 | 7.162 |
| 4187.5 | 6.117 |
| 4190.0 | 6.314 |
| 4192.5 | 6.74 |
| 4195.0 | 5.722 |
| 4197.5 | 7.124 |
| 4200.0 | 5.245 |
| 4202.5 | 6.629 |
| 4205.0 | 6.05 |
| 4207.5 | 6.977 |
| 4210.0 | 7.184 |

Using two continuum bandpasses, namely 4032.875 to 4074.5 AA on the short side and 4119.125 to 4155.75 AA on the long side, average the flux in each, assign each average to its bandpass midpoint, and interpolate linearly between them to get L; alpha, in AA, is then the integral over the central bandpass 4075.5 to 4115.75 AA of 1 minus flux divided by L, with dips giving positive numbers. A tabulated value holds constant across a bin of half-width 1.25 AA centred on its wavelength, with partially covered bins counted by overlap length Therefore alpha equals 1.9 AA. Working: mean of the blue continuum 6.23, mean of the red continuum 6.52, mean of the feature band 6.08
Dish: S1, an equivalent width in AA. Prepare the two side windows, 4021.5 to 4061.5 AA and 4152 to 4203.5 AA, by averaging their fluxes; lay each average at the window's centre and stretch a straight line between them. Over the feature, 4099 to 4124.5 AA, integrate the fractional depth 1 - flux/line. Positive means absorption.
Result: 1.6 AA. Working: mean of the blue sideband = 6.19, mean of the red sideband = 6.26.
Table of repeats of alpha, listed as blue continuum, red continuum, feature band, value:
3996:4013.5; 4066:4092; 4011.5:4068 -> -3.94 AA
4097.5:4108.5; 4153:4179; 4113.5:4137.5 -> -3.75 AA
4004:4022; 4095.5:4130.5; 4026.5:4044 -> -0.79 AA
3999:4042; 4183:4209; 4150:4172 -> 0.57 AA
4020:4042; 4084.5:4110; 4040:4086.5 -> 0.26 AA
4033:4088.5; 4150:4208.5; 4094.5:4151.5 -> -0.55 AA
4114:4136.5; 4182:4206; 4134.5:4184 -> 0.61 AA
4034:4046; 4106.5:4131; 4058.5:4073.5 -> -0.18 AA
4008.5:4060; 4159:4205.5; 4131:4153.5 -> -0.92 AA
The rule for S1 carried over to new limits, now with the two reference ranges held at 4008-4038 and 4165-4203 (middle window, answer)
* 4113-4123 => 0.28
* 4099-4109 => 1.62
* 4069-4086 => 0.43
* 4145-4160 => -0.38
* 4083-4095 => -0.86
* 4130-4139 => -1.08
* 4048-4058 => 0.22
